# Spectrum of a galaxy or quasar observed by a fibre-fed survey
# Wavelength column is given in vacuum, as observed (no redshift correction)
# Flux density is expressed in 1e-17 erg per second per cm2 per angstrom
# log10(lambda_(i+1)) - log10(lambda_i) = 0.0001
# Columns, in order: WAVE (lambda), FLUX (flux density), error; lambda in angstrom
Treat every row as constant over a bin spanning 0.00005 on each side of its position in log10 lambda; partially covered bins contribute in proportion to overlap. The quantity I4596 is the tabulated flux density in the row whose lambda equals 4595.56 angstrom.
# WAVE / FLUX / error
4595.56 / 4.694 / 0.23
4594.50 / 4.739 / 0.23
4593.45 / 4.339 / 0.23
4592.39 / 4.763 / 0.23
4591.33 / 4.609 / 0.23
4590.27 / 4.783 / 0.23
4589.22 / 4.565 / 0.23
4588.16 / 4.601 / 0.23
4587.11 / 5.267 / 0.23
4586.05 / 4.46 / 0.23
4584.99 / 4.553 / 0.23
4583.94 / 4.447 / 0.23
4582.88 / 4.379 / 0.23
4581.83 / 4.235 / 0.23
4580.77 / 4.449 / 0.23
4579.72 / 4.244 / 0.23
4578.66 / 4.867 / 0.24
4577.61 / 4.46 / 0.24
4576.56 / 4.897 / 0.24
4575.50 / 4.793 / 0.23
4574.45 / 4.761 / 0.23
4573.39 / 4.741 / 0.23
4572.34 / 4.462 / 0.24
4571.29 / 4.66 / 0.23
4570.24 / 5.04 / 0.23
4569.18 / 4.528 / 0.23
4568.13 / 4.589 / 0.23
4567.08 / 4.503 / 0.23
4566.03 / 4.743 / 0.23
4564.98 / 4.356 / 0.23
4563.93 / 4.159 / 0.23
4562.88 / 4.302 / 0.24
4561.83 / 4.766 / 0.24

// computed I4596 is 4.694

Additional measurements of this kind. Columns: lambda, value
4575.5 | 4.793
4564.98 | 4.356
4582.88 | 4.379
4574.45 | 4.761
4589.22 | 4.565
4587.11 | 5.267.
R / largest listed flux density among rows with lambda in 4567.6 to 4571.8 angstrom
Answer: 5.04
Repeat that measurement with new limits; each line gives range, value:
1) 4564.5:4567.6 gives 4.743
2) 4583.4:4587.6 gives 5.267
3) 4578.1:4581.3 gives 4.867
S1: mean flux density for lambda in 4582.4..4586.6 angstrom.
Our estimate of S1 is 4.46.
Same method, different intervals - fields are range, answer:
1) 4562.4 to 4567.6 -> 4.42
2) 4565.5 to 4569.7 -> 4.6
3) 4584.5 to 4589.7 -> 4.69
